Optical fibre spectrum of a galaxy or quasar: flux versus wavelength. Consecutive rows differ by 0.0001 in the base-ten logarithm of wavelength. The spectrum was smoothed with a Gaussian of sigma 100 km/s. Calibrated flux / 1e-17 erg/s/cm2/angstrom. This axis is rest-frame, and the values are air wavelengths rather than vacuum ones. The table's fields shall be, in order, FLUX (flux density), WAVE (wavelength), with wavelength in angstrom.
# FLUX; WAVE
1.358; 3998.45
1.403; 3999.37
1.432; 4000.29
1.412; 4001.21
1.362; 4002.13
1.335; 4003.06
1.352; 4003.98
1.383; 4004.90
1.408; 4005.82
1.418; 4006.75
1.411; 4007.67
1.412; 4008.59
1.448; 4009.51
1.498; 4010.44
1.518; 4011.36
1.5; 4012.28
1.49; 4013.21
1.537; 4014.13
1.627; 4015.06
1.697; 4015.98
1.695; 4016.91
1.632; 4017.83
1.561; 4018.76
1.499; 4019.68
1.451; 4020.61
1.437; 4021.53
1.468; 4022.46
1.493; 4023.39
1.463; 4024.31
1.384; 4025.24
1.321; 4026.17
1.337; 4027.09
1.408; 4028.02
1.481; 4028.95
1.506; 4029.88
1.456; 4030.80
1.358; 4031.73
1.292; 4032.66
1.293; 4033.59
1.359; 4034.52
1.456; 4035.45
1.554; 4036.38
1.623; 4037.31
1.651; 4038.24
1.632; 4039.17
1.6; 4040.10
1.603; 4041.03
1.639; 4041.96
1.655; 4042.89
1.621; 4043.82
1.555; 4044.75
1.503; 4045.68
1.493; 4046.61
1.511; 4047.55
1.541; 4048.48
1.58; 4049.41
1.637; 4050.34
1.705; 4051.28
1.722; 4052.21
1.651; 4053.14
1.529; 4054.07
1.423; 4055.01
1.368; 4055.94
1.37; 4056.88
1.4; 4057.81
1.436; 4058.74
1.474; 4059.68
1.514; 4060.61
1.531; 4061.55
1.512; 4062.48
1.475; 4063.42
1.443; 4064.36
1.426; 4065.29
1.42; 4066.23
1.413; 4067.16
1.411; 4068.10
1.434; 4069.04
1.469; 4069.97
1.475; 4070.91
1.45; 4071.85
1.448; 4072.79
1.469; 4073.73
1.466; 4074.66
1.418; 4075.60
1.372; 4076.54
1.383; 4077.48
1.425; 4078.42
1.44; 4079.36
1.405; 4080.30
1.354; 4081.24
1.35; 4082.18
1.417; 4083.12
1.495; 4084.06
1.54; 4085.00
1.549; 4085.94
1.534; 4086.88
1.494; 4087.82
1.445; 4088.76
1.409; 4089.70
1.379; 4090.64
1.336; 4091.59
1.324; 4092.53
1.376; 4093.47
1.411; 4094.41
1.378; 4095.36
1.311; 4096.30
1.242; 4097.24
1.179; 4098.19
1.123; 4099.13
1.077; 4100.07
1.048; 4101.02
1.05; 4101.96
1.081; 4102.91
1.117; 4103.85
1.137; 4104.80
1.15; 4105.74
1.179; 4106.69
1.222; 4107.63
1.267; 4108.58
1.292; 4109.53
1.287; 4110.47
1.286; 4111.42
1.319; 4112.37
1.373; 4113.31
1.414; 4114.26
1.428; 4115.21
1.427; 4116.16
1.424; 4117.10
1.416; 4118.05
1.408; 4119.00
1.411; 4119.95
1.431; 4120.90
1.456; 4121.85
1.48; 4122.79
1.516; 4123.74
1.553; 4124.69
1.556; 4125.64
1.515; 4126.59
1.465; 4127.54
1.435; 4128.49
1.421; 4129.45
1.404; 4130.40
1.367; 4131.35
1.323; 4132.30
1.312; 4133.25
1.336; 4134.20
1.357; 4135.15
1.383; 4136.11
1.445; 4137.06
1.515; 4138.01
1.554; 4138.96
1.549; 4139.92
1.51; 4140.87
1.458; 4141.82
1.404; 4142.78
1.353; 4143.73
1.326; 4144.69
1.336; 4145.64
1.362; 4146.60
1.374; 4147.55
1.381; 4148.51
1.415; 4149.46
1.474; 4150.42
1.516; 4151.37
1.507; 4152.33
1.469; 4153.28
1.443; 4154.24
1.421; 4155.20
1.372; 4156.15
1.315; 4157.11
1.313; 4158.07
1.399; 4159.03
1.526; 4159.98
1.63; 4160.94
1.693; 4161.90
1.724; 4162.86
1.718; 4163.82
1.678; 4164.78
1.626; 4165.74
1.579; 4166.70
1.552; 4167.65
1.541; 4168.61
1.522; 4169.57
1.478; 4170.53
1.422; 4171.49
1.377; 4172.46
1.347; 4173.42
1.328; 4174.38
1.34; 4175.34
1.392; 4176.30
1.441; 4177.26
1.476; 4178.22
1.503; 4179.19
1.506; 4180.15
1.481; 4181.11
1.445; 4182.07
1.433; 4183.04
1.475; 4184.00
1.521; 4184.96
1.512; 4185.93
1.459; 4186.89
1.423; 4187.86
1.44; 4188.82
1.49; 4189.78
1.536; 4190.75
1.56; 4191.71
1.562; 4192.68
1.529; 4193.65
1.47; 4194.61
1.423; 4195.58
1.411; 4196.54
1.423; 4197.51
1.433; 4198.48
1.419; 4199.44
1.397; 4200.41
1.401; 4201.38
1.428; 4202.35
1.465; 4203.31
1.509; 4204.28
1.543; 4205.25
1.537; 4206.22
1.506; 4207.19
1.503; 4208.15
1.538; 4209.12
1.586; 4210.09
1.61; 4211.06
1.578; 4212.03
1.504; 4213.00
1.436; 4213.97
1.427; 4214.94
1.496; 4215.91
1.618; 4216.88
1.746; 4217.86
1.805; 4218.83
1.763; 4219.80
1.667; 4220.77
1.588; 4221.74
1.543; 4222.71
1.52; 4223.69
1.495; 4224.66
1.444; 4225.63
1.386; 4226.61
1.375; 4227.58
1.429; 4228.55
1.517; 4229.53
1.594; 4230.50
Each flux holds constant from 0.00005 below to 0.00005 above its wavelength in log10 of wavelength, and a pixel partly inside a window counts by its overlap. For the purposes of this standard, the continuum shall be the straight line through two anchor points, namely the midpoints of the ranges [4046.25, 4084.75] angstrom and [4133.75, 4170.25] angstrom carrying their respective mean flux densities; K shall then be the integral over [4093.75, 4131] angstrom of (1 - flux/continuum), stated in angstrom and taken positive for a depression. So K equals 3.7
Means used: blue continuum 1.47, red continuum 1.48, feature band 1.33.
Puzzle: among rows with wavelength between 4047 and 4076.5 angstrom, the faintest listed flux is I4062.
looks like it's 1.368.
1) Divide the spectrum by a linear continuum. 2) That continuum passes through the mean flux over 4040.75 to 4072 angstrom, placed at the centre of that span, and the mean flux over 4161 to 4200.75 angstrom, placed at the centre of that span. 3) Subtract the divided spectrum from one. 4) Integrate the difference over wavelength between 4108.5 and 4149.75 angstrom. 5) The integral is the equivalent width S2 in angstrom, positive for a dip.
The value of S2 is 2.4 angstrom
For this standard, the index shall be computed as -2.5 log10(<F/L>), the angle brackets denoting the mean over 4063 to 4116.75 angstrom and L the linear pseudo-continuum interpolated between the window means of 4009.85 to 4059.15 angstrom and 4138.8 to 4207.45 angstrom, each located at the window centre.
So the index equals 0.11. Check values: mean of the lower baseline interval 1.51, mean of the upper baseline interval 1.47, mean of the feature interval 1.35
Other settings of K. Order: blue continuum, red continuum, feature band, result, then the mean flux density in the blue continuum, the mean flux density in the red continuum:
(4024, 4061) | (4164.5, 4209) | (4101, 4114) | 2.4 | 1.5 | 1.47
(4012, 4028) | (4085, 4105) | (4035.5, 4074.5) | -3.2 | 1.5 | 1.29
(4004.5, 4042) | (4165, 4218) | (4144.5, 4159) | 0.8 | 1.49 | 1.48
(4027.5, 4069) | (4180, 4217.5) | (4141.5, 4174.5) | 0.5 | 1.5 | 1.49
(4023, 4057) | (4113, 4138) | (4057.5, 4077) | 0.4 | 1.51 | 1.43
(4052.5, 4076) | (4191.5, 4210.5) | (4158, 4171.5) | -0.9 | 1.46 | 1.48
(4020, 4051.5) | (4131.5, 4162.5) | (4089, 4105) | 2.4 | 1.5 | 1.43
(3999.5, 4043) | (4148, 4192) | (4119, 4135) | 0.5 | 1.48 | 1.48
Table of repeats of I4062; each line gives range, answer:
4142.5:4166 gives 1.313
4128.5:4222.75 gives 1.312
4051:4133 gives 1.048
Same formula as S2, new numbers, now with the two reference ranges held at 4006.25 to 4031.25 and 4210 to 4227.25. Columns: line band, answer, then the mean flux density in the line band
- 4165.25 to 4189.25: 1.3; 1.47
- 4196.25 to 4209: 0.8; 1.46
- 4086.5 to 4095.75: 0.7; 1.41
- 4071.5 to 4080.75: 0.5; 1.43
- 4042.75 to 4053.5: -0.7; 1.6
